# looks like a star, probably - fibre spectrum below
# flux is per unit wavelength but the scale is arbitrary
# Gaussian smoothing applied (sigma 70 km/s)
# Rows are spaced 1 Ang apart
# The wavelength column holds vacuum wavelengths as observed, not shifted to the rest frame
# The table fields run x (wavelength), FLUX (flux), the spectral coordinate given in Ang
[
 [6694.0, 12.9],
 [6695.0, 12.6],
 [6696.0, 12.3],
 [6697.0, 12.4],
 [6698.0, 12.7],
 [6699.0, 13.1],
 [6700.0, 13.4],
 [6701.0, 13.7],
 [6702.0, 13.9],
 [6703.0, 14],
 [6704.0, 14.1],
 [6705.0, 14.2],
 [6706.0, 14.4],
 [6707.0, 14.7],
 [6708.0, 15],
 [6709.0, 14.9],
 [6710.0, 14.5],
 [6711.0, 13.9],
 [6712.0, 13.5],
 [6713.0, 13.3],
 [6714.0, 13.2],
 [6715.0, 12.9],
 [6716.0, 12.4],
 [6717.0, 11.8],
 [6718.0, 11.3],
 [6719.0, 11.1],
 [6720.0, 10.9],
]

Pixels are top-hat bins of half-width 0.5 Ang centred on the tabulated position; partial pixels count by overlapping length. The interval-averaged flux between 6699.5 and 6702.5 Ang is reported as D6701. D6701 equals 13.7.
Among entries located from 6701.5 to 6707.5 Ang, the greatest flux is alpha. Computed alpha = 14.7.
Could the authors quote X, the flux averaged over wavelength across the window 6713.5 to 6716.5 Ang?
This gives 12.8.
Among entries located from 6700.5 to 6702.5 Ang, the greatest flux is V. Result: 13.9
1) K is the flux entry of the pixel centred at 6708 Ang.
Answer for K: 15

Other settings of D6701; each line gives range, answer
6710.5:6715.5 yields 13.4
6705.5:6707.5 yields 14.6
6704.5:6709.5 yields 14.6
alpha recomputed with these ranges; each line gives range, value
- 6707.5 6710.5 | 15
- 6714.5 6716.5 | 12.9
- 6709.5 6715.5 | 14.5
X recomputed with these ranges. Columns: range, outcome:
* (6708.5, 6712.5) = 14.2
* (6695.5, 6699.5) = 12.6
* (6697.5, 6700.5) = 13.1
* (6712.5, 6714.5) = 13.2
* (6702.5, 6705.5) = 14.1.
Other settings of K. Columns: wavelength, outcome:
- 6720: 10.9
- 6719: 11.1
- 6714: 13.2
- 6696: 12.3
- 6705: 14.2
